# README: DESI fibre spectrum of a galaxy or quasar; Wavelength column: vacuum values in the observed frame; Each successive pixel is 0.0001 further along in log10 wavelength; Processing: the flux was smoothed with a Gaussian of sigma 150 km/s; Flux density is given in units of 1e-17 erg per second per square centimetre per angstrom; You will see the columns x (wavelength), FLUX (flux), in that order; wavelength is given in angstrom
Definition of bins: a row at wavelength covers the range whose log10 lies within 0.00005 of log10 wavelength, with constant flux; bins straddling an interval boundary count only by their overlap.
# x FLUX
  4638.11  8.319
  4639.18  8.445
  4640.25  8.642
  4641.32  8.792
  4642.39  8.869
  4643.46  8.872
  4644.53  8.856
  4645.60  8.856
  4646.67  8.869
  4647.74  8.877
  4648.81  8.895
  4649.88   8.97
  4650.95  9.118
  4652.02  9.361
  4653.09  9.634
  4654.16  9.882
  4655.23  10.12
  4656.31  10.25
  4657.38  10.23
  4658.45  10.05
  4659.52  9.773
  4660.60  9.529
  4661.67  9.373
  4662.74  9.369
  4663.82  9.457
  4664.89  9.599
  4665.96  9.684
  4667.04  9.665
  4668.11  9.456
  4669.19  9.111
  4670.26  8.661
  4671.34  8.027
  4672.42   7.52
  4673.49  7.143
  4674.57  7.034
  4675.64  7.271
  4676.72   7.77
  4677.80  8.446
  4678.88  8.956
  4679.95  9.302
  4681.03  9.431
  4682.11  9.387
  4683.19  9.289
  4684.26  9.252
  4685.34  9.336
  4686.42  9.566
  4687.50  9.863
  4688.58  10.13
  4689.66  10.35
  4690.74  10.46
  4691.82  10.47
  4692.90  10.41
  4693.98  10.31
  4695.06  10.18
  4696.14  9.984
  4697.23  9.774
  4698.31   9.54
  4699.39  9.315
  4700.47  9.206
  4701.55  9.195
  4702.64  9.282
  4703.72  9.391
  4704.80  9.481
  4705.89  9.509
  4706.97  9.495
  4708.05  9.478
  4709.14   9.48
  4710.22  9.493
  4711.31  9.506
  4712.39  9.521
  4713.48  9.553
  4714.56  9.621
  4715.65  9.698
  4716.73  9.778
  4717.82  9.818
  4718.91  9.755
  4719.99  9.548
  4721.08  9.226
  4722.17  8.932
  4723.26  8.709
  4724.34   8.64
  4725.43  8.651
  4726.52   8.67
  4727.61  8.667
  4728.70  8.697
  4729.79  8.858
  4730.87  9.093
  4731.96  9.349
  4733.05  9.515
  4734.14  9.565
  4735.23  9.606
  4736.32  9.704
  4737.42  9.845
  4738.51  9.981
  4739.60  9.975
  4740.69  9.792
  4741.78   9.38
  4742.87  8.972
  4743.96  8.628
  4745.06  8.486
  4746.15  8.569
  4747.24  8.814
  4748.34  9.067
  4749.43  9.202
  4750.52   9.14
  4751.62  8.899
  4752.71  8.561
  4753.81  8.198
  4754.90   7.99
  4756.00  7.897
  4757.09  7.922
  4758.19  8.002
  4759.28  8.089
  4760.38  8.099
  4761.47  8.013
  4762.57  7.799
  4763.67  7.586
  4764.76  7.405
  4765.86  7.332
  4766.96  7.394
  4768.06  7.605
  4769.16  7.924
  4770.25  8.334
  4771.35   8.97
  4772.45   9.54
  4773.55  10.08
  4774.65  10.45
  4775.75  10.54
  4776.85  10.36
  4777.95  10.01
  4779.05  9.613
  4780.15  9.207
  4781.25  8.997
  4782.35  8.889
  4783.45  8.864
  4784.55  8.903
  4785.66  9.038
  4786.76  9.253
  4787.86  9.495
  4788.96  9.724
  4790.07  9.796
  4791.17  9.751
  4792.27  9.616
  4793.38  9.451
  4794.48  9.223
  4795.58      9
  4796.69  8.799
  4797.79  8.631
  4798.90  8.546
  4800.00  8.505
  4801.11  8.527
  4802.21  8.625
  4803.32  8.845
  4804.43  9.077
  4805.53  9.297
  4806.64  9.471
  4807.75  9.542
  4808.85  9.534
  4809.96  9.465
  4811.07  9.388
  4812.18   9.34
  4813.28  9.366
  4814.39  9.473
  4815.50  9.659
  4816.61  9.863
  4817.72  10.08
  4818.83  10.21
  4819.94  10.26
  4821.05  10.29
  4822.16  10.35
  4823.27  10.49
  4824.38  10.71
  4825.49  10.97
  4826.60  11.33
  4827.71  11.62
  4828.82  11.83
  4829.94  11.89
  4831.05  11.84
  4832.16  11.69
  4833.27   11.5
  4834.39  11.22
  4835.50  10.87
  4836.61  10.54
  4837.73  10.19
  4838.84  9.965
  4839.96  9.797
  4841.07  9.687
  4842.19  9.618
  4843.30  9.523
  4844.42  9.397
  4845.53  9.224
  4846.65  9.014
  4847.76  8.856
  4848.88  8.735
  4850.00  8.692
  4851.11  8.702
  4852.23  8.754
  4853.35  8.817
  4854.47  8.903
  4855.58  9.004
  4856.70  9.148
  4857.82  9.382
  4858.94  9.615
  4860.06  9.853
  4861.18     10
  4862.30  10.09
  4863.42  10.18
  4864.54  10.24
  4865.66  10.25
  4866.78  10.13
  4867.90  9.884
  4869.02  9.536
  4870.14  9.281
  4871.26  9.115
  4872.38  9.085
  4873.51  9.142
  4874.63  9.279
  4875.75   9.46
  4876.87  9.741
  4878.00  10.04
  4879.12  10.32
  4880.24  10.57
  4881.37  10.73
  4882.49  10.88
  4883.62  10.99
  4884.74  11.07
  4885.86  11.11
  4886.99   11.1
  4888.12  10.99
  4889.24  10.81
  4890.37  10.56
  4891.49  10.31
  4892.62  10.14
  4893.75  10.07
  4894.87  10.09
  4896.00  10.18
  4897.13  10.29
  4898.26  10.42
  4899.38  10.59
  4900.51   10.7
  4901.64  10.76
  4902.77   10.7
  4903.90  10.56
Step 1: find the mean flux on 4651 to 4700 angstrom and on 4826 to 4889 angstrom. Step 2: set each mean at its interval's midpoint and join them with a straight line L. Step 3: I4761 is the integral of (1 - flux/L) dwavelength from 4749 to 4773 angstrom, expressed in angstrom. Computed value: 3.8 angstrom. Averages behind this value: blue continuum 9.37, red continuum 10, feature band 8.17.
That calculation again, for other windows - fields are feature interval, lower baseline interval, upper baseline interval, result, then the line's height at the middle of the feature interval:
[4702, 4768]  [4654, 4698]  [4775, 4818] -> 2.83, 9.34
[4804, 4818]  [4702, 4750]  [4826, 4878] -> 0.28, 9.69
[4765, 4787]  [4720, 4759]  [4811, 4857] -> 0.78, 9.37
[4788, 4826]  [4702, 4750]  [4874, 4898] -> 1.30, 9.86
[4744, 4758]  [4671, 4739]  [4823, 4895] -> 1.44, 9.53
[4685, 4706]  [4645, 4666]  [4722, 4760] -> -1.31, 9.22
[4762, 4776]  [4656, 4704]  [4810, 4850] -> 1.94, 9.86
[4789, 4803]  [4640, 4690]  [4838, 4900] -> 0.77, 9.59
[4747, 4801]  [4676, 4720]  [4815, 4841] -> 7.49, 10.2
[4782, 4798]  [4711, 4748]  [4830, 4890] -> 0.56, 9.58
